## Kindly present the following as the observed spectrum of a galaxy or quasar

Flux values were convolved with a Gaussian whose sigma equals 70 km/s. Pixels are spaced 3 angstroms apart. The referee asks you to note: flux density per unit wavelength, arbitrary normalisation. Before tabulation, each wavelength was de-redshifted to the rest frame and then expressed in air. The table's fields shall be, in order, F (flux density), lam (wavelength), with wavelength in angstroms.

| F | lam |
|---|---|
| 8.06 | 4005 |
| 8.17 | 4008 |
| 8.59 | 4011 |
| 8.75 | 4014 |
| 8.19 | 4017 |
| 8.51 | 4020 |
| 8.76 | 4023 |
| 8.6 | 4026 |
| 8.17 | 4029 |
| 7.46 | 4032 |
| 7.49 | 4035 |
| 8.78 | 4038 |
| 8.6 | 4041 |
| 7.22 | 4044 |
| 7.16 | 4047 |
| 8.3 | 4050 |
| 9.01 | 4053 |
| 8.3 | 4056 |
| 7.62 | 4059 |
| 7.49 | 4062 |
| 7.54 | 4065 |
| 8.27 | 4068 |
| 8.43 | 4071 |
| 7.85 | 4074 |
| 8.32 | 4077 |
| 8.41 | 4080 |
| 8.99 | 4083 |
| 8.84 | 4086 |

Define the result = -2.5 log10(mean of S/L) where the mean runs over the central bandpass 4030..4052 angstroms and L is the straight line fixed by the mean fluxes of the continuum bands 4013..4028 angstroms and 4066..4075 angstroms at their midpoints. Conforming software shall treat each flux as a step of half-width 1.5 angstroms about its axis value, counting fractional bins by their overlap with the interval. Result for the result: 0.07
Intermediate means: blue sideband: 8.54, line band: 7.89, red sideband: 8.17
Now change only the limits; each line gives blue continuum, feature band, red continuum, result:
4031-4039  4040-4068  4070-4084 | 0.02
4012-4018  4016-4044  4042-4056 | 0.01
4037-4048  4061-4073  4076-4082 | 0.04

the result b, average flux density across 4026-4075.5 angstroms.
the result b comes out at 8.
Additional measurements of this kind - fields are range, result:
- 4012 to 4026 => 8.56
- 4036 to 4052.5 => 8.06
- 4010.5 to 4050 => 8.17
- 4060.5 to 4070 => 7.8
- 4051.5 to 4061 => 8.27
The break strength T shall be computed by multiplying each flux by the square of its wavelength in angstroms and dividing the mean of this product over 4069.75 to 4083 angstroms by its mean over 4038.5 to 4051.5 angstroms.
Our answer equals 1.07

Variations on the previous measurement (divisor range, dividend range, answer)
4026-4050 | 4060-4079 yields 1.02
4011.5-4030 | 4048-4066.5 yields 0.96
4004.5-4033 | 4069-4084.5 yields 1.03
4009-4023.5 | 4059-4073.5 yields 0.95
